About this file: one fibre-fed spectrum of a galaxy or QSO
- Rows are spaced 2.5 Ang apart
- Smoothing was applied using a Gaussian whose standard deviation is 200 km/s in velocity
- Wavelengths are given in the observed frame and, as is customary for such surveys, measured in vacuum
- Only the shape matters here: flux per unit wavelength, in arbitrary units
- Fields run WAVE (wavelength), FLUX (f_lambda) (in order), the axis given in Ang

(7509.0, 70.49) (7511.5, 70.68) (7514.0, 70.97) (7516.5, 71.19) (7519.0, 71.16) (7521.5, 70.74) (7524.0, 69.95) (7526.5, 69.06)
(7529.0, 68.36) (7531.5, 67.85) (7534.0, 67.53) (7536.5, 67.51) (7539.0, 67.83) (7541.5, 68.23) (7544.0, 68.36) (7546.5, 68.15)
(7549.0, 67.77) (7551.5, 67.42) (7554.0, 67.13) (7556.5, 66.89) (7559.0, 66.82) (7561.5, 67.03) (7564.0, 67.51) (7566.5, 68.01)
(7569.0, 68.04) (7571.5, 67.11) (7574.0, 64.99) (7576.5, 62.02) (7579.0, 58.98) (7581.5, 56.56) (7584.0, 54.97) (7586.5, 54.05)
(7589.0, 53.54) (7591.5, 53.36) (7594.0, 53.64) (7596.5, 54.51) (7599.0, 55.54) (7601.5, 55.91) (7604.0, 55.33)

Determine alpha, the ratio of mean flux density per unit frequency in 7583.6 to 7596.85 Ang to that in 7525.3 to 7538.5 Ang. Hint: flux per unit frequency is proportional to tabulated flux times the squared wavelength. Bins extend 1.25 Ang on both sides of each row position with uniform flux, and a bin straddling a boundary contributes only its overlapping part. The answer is 0.8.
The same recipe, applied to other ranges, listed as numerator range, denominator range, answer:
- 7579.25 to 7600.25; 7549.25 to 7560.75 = 0.82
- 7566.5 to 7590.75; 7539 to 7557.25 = 0.90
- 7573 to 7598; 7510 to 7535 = 0.82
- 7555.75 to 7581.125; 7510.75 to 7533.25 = 0.95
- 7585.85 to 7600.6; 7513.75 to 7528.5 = 0.78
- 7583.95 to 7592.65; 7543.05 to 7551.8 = 0.80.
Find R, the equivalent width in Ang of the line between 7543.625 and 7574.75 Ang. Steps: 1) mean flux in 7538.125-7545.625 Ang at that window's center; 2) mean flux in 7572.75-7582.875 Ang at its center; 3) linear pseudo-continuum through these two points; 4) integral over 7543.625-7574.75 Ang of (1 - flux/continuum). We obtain -1.4 Ang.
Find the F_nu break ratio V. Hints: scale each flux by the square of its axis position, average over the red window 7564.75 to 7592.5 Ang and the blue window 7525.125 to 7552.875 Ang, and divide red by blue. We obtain 0.9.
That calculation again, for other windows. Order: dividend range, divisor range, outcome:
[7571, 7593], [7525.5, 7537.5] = 0.86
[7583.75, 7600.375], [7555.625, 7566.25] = 0.81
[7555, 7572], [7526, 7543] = 1.00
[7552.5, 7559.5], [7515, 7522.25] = 0.95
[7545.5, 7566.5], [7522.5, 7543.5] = 0.99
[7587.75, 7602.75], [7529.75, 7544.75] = 0.81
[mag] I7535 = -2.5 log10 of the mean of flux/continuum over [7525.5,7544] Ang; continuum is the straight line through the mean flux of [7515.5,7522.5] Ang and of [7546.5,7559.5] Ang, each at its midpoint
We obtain 0.020 mag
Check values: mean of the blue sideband 71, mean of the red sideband 67.3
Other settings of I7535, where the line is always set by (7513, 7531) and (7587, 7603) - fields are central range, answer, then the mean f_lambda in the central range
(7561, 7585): -0.08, 63.5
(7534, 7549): -0.03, 68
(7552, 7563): -0.08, 67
